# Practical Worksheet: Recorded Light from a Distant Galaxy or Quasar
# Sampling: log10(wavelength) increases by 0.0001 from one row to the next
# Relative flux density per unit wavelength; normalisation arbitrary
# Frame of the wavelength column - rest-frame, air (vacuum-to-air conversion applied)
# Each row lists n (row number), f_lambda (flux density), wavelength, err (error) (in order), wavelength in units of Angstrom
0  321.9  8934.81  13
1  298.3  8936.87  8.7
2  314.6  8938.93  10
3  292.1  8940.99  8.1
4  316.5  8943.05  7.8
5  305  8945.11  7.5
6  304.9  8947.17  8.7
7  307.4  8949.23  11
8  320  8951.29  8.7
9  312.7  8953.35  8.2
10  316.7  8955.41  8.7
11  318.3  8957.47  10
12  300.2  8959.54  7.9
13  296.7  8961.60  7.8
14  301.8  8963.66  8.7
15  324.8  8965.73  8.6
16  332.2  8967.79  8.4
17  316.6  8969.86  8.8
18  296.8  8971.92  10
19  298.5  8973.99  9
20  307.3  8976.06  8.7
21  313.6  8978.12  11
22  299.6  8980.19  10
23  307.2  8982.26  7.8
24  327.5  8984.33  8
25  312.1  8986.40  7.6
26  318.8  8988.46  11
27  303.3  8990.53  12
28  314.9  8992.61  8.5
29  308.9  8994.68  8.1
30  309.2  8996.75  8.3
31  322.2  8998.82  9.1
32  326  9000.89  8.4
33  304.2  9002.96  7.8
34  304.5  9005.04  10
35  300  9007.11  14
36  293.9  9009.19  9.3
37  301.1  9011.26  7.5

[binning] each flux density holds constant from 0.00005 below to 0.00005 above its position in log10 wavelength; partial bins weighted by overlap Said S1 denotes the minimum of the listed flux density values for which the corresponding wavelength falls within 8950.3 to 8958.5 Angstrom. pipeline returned 312.7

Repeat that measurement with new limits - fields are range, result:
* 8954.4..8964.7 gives 296.7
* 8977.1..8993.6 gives 299.6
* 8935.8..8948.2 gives 292.1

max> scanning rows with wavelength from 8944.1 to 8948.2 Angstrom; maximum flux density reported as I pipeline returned 305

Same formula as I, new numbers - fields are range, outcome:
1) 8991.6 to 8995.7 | 314.9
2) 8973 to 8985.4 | 327.5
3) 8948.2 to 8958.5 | 320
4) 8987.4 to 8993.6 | 318.8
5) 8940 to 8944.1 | 316.5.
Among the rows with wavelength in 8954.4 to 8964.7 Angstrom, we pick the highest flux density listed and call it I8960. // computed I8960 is 318.3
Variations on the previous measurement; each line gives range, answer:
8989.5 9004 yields 326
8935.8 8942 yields 314.6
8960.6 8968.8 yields 332.2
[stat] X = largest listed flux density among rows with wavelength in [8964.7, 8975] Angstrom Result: 332.2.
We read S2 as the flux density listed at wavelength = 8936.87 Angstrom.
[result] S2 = 298.3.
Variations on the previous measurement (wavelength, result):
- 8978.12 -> 313.6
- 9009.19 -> 293.9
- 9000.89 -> 326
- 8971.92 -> 296.8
